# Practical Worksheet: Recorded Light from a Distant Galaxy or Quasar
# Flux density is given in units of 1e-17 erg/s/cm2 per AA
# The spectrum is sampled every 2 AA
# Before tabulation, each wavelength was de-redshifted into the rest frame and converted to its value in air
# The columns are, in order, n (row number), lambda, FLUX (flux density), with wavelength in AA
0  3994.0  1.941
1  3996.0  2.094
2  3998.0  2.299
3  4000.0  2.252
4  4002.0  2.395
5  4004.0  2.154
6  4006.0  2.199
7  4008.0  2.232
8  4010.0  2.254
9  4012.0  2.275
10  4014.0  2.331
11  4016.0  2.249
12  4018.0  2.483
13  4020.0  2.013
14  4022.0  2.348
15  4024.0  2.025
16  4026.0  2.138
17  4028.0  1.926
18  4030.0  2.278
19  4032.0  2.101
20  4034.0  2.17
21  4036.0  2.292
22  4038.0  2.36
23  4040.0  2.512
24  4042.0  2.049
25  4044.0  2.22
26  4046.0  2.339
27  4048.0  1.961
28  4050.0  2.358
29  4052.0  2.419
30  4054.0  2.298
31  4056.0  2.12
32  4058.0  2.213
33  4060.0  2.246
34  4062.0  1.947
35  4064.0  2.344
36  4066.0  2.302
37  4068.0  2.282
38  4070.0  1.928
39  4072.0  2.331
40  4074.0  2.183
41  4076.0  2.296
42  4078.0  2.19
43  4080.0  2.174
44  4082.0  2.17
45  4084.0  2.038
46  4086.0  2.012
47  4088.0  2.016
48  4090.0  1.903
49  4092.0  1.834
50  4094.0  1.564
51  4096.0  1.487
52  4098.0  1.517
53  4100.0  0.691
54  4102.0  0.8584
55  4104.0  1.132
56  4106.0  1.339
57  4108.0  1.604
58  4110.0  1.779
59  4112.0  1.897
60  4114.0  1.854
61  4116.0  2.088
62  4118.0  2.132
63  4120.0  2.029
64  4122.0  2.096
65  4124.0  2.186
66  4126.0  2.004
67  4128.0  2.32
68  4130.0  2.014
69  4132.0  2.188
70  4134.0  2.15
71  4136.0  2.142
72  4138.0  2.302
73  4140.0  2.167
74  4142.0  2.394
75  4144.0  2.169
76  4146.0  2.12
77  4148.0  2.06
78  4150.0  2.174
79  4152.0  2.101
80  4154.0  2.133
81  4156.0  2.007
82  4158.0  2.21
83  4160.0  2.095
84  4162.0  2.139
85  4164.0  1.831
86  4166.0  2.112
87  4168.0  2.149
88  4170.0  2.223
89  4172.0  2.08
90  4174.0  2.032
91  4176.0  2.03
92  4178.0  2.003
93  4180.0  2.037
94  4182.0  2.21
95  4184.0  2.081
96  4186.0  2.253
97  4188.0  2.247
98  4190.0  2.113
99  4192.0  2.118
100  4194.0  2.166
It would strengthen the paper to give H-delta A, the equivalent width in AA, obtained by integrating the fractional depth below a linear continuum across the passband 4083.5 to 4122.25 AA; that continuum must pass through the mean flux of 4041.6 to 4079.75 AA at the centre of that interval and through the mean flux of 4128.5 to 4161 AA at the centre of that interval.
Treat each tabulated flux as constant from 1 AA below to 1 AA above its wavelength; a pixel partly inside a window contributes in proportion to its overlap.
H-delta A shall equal 8.9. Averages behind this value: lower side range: 2.21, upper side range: 2.15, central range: 1.68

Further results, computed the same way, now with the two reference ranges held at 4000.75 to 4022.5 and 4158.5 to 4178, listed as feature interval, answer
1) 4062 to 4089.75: 0.37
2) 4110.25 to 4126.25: 0.83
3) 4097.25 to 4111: 5.64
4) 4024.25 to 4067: 0.16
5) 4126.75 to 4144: -0.72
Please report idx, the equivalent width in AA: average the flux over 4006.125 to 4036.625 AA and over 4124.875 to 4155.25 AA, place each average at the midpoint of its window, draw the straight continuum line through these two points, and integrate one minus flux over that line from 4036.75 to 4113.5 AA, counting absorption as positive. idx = 7.6 AA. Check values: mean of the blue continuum 2.21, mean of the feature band 1.97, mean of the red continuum 2.16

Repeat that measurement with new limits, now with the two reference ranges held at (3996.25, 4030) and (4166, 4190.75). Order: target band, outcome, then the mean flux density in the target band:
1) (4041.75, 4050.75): 0.0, 2.19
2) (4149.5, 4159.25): 0.1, 2.12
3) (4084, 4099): 2.7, 1.78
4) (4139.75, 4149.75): -0.2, 2.18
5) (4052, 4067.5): -0.2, 2.23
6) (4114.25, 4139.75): 0.3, 2.13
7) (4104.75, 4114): 2.1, 1.66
